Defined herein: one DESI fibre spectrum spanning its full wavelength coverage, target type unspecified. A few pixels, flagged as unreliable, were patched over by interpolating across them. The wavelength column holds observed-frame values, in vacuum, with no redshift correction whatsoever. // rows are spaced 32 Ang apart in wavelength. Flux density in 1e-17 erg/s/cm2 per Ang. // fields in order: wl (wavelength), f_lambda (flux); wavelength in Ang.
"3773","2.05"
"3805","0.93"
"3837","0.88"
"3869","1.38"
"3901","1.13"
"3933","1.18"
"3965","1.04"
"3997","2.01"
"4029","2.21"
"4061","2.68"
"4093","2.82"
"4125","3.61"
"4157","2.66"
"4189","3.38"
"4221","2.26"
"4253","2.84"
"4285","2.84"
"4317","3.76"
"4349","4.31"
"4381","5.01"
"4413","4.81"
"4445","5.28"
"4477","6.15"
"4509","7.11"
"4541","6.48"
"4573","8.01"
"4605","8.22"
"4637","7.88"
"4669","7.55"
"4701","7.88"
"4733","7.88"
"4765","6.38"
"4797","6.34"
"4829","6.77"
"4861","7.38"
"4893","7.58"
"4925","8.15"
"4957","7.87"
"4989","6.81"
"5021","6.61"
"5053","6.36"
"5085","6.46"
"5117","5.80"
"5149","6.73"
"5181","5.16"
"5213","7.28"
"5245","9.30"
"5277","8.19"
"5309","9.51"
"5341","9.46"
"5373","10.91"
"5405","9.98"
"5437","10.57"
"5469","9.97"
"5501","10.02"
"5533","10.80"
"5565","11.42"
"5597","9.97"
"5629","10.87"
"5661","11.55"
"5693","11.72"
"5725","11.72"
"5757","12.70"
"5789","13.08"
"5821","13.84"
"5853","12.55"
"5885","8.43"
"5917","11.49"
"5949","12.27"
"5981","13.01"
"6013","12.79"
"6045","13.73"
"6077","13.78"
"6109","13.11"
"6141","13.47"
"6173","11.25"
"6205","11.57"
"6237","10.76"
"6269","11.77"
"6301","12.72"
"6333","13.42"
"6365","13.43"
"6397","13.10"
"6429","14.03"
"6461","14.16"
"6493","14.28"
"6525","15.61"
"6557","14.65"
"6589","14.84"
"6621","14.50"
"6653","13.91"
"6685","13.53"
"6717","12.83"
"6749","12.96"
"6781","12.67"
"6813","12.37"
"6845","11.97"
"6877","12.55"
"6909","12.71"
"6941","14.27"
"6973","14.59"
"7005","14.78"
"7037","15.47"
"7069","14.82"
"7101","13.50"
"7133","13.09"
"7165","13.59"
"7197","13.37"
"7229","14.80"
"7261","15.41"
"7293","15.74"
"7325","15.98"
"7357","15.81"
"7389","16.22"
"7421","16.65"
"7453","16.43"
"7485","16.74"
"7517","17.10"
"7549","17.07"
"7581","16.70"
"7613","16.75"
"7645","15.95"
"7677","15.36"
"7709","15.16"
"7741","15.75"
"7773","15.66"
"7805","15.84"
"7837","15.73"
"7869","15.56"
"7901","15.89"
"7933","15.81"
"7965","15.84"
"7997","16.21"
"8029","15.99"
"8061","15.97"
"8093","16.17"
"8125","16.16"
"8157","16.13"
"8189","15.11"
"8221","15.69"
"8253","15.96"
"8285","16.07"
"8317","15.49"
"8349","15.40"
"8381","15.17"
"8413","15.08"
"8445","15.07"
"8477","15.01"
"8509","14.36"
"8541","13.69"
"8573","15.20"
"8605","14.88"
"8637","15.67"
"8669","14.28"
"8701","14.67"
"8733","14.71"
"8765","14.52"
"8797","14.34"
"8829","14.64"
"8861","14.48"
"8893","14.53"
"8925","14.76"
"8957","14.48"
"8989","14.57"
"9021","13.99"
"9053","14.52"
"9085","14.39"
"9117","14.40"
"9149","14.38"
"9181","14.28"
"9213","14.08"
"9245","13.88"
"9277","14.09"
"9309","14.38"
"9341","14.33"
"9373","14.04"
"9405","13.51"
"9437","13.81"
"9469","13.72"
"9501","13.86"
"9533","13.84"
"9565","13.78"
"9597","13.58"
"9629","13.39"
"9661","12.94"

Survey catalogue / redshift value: 0.00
